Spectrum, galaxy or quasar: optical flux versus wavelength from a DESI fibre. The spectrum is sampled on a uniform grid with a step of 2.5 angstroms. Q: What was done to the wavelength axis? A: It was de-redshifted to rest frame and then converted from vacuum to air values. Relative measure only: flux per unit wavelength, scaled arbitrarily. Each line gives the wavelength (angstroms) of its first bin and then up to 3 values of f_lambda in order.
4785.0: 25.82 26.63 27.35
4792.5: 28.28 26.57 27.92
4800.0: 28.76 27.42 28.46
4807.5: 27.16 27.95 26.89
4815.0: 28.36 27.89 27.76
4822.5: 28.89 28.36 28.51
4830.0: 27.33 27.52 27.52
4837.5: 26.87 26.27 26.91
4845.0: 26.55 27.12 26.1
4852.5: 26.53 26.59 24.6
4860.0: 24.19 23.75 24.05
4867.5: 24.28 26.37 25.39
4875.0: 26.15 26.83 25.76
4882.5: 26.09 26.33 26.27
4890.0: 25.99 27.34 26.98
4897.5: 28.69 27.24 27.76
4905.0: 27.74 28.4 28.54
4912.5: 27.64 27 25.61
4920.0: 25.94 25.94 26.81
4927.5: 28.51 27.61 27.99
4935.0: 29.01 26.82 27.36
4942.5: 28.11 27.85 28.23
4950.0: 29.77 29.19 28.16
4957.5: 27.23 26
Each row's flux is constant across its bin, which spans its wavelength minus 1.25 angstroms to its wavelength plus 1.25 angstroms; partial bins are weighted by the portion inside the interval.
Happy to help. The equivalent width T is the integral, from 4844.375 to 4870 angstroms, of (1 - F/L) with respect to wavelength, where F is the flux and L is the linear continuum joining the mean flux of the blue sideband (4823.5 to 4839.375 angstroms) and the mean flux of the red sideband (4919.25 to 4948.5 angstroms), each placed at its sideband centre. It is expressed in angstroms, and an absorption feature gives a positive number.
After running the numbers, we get 2.1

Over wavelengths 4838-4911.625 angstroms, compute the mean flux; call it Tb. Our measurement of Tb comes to 26.4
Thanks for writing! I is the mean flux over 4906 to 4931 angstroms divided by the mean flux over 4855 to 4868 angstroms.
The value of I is 1.11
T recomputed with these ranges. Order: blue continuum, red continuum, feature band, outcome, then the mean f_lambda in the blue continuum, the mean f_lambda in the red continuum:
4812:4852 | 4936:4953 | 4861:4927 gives 3.13 angstroms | 27.4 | 28.2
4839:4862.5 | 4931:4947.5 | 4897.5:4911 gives -0.43 angstroms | 26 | 27.9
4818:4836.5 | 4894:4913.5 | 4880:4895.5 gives 0.83 angstroms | 28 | 27.9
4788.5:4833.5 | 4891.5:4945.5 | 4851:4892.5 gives 3.03 angstroms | 27.8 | 27.5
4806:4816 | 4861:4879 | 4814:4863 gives -0.75 angstroms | 27.6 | 25.3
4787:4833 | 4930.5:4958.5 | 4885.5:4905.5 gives 0.59 angstroms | 27.8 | 28.2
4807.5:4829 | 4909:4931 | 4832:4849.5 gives 0.56 angstroms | 28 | 27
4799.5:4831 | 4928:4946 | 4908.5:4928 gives 0.64 angstroms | 28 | 27.8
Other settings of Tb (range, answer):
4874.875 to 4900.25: 26.7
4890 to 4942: 27.4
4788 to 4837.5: 27.8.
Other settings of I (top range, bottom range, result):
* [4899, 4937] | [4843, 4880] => 1.07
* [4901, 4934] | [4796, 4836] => 0.98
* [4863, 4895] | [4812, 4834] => 0.93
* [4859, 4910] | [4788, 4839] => 0.95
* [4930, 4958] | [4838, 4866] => 1.09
